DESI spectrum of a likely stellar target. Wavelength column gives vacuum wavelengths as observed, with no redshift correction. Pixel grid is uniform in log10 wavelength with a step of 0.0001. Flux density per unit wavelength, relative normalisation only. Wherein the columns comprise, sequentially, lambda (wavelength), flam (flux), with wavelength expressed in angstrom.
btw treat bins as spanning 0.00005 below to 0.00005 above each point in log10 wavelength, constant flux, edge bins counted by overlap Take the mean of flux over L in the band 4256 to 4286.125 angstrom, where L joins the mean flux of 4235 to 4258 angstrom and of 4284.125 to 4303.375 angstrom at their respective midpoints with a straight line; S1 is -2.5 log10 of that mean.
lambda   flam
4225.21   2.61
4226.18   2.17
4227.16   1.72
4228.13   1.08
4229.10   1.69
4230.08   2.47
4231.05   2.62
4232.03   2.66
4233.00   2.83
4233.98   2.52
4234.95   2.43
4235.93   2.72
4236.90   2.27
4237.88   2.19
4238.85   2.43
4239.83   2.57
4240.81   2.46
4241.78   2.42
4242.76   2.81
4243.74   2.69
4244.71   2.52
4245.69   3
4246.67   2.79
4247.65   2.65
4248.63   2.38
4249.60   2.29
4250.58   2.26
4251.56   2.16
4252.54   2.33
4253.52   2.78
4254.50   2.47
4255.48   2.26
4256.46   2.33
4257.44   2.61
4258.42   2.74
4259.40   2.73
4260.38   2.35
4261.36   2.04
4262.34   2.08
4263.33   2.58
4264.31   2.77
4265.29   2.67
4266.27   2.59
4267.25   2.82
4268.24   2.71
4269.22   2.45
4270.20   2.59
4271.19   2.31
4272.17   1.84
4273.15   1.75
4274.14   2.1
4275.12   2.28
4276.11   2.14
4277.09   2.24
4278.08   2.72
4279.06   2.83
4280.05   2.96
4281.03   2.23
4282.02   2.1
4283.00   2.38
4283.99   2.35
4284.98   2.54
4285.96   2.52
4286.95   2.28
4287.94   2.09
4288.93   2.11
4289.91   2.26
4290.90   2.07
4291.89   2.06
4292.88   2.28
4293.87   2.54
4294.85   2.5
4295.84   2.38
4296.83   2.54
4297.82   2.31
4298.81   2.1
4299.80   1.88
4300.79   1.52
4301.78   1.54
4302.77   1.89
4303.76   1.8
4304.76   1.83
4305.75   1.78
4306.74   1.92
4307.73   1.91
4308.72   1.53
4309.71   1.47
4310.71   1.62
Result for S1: -0.045 mag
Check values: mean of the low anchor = 2.49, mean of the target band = 2.43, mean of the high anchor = 2.18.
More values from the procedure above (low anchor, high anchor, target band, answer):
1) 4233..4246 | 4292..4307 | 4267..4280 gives -0.05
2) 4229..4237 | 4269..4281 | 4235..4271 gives -0.03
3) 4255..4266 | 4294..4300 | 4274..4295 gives 0.01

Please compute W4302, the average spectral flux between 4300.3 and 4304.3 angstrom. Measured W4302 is 1.69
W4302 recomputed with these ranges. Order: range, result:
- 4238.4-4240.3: 2.5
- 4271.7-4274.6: 1.89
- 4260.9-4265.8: 2.43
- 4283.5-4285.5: 2.45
